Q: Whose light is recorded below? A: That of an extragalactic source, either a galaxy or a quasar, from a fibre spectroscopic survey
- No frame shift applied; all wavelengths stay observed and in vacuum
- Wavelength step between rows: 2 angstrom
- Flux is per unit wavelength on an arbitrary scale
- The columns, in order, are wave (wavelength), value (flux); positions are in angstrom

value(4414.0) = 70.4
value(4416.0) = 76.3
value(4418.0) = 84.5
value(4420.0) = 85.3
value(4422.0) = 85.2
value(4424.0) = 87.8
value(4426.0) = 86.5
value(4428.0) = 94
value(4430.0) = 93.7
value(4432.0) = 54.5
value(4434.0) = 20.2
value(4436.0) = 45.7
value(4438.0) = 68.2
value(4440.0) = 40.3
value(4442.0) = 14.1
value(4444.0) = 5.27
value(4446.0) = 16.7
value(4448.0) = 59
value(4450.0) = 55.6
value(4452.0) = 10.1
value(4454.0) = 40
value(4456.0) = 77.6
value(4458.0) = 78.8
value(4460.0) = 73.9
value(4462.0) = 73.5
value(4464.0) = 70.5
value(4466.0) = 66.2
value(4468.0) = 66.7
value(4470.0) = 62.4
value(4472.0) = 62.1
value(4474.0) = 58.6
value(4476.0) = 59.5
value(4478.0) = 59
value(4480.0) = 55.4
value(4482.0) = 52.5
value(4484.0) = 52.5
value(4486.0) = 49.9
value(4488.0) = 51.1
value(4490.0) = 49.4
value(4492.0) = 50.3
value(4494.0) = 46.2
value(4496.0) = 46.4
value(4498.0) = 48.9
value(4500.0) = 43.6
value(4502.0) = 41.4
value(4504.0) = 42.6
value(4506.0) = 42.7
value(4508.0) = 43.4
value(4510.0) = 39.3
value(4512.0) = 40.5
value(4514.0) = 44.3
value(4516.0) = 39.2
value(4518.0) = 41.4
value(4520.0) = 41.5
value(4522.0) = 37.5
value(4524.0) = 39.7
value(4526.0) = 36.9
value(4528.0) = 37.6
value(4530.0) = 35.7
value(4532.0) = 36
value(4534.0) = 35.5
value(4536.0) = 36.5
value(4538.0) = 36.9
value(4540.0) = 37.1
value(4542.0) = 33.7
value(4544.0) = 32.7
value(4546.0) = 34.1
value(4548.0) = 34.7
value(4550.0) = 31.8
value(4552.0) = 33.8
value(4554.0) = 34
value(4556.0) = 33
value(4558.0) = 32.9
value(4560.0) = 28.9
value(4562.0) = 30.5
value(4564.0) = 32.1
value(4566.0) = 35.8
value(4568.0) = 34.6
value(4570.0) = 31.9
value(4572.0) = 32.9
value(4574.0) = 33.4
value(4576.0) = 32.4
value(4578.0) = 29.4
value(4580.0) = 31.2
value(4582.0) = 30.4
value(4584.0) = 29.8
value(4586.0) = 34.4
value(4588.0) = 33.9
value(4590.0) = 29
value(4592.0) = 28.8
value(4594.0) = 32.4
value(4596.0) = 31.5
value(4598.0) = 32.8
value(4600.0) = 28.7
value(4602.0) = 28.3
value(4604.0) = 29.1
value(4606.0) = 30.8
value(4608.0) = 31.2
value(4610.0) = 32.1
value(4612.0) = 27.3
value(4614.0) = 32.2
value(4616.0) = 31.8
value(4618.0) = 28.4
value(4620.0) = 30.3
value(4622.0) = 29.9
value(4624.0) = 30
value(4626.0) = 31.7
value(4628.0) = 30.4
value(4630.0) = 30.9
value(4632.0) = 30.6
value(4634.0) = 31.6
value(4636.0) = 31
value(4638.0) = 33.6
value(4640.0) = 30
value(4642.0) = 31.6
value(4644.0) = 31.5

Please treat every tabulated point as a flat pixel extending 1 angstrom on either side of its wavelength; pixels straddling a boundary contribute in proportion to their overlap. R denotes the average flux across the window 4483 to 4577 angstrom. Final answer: 38.7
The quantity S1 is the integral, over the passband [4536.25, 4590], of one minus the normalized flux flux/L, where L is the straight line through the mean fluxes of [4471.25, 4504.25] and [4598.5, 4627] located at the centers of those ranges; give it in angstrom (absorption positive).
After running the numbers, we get 7.7 angstrom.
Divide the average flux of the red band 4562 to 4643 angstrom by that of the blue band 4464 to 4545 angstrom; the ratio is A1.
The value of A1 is 0.68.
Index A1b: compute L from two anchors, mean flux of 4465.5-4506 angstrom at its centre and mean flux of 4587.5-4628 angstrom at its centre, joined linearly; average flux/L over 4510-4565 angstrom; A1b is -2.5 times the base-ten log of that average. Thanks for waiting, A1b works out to 0.21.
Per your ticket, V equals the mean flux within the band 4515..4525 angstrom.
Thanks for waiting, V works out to 39.9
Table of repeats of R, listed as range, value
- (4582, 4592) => 31.3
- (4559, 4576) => 32.5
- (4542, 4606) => 31.9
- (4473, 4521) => 47.5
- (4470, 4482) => 58.7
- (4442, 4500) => 52.7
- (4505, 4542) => 38.8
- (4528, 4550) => 35.2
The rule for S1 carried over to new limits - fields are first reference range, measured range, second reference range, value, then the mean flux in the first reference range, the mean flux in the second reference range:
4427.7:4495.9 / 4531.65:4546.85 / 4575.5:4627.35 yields 2.05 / 53.4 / 30.7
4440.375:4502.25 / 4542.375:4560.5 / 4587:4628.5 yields 2.85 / 51.5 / 30.5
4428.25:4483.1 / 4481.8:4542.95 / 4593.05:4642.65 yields 5.08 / 53.9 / 30.7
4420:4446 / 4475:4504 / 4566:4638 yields -0.86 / 57.4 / 31.1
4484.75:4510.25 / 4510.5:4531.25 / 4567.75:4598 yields 1.36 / 46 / 31.7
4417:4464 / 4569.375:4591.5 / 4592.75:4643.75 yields 3.07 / 59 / 30.7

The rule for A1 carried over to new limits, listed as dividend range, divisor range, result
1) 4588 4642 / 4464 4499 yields 0.55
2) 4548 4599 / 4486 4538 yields 0.77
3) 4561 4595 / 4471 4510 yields 0.64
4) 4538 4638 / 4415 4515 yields 0.57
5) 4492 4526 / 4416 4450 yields 0.72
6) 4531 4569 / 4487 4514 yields 0.75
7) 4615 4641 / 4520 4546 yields 0.85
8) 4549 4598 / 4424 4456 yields 0.65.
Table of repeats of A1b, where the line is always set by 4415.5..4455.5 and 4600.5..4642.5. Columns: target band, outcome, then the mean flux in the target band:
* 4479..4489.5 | -0.06 mag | 52.1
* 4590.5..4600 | 0.11 mag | 31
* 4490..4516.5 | 0.07 mag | 44.1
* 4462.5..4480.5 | -0.22 mag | 62.8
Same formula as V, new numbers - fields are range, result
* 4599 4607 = 29.2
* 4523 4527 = 38.3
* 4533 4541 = 36.5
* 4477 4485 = 54.9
